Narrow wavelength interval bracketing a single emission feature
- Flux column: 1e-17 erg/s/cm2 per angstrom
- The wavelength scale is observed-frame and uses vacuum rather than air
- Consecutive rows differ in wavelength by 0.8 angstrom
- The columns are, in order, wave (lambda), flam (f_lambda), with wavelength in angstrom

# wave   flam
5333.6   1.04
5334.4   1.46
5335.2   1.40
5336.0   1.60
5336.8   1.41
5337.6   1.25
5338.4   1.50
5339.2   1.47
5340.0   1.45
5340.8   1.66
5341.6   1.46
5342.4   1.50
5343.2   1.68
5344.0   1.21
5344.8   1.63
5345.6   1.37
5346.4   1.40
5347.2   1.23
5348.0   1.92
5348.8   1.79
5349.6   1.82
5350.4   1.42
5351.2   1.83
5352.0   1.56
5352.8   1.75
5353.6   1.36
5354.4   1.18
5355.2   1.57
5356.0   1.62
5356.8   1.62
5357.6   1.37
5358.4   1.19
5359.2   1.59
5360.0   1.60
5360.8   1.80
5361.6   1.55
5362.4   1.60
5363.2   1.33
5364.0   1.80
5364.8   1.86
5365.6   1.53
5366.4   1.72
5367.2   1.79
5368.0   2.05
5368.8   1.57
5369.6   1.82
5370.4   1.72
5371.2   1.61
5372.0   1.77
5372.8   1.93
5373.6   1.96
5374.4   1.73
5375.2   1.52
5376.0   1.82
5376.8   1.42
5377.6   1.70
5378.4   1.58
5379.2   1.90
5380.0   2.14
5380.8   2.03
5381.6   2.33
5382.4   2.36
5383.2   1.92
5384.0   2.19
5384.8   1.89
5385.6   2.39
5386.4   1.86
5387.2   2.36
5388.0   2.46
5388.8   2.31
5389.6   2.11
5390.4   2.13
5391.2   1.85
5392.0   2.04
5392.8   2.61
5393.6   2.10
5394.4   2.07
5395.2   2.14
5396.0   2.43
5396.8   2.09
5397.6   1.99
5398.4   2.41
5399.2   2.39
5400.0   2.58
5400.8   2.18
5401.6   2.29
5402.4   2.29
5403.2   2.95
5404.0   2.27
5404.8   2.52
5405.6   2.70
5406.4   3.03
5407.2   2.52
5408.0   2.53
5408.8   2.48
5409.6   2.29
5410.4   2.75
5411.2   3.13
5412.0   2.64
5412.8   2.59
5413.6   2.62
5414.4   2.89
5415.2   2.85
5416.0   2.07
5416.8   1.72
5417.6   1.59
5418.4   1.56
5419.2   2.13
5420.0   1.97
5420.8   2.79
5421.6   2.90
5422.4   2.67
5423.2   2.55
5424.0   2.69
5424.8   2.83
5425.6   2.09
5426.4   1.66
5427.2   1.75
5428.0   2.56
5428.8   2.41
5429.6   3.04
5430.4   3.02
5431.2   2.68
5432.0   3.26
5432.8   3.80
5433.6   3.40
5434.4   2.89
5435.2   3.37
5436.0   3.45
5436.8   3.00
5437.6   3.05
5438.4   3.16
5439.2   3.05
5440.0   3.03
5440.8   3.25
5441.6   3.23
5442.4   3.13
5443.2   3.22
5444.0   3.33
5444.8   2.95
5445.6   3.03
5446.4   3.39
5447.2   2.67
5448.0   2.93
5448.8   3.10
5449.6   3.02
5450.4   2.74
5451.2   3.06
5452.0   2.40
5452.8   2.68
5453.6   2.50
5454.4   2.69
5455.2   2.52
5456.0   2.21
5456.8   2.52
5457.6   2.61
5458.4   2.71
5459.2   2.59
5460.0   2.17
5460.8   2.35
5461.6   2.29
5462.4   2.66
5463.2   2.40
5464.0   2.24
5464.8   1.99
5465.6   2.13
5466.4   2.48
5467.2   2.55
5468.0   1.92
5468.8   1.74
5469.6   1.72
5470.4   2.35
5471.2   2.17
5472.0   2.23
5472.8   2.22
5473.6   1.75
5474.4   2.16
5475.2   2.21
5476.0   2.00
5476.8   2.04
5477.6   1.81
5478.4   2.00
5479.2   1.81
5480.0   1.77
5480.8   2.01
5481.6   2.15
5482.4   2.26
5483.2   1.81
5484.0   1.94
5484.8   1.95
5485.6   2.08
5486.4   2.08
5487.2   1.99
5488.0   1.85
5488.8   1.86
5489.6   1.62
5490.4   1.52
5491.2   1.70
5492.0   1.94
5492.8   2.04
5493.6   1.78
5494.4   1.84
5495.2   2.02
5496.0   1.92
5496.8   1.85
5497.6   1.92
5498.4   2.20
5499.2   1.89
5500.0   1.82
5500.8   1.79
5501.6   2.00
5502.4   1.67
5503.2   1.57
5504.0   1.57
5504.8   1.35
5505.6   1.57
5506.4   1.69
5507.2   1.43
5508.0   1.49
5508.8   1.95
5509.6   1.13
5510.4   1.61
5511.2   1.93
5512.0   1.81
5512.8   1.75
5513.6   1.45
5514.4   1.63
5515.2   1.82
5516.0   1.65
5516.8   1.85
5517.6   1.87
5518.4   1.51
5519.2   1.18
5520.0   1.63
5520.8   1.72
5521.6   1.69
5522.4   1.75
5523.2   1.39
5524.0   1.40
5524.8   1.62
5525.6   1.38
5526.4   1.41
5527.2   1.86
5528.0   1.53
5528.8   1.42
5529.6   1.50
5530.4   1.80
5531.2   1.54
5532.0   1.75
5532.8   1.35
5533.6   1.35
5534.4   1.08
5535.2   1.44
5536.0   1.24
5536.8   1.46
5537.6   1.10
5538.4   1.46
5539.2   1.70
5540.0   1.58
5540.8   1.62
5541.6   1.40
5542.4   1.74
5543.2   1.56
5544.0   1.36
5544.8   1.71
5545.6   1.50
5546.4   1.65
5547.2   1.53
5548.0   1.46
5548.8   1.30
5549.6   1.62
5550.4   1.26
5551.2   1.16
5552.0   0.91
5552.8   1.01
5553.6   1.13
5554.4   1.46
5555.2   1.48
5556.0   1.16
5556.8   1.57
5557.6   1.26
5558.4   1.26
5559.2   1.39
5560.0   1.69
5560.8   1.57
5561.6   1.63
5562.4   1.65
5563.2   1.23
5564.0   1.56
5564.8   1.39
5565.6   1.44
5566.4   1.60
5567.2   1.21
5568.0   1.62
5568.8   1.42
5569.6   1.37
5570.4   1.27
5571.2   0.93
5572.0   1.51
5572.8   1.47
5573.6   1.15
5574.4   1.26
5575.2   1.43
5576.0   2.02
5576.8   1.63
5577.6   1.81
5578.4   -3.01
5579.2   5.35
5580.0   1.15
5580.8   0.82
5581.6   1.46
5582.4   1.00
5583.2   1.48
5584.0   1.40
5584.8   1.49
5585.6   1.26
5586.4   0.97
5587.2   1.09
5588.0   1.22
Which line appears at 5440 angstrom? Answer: C IV 1549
